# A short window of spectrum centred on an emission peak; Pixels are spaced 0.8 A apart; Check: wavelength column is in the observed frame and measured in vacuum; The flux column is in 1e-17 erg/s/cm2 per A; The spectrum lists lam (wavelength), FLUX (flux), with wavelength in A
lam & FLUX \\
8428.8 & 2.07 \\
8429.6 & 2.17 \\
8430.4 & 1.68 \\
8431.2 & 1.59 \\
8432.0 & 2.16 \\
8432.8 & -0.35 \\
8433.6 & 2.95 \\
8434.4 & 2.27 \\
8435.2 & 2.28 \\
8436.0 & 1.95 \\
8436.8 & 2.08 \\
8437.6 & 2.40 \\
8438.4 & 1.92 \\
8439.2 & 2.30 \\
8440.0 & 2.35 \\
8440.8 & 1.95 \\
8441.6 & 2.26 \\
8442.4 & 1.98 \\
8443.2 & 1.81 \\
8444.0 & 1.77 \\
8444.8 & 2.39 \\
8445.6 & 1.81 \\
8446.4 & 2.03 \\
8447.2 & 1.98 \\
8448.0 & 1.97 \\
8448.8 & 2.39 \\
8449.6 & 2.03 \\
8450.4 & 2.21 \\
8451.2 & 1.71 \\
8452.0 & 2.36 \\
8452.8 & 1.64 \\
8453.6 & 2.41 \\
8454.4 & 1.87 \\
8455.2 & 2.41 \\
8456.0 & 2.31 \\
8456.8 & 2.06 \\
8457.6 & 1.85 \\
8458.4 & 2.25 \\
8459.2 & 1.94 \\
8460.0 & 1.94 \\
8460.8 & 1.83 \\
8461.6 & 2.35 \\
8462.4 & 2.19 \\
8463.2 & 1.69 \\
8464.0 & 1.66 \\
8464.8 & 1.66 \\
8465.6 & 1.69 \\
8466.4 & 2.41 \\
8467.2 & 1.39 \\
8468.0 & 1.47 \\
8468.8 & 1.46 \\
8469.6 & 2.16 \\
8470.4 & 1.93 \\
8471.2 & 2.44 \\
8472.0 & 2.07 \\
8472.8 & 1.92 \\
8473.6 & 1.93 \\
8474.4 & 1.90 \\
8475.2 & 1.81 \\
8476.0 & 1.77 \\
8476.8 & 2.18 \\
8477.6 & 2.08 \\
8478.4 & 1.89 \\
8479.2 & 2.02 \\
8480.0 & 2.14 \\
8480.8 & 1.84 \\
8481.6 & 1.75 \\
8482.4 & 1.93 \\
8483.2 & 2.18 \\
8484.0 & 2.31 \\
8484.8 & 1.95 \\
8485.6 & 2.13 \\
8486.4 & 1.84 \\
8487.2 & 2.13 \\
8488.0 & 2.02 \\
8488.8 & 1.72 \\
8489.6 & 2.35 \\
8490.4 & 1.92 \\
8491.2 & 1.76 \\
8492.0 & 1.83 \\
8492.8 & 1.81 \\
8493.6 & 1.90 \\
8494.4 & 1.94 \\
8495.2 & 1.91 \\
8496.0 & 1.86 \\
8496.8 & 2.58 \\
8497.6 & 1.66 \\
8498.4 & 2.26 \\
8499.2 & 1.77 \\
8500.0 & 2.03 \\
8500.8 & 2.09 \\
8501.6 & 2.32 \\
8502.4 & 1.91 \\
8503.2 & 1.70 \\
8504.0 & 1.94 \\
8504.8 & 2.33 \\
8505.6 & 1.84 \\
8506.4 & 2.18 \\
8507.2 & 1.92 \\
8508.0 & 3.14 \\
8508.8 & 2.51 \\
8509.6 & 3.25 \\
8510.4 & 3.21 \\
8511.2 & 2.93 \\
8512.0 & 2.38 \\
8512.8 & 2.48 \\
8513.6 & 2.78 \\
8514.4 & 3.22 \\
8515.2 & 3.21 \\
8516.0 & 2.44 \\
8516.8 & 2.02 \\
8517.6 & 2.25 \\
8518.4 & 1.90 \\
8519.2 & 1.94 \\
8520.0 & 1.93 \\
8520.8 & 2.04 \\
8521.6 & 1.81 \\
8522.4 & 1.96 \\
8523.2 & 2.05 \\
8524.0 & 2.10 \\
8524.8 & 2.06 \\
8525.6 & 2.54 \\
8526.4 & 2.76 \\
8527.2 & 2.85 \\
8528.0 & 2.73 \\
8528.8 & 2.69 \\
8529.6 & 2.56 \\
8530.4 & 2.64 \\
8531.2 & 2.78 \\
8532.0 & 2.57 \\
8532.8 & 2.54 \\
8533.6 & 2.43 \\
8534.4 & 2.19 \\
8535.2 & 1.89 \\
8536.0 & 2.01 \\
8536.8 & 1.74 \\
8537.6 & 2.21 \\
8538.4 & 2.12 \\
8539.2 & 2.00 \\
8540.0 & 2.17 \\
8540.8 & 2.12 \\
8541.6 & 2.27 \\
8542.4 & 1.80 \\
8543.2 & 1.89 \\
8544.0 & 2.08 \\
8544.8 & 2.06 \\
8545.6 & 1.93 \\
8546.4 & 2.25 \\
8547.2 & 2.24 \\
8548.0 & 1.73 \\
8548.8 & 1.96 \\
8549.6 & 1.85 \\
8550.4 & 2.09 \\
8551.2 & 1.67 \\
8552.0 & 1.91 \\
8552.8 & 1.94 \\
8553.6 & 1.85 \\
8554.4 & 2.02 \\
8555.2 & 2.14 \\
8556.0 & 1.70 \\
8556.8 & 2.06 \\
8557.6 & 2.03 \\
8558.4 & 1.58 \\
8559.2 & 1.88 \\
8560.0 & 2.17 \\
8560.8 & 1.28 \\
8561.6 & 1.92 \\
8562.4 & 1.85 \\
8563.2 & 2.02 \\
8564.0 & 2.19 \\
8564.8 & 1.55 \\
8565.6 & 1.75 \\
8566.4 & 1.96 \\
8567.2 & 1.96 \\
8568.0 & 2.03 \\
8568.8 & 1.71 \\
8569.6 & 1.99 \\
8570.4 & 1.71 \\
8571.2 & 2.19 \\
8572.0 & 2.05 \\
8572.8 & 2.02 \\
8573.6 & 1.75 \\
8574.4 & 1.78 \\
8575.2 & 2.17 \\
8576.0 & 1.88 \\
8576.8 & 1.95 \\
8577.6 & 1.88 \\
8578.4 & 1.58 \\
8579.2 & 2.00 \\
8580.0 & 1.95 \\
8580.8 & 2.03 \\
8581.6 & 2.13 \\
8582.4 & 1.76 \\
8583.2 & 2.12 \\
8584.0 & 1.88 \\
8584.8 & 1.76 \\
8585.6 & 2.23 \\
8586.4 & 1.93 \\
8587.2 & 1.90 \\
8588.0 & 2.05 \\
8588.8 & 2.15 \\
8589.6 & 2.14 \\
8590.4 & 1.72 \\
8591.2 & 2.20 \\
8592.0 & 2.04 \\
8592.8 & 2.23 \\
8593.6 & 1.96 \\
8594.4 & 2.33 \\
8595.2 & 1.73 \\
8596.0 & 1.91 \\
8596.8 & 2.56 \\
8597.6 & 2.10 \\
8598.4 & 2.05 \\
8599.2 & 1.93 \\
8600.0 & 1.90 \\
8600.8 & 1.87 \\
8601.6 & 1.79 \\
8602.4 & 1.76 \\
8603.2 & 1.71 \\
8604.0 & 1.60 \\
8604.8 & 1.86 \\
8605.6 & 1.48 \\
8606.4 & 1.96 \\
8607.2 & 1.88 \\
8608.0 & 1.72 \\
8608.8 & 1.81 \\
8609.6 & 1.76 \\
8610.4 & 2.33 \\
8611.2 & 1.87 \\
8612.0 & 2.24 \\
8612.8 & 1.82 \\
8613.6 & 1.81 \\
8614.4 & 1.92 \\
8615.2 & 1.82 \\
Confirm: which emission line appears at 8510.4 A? [S II]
